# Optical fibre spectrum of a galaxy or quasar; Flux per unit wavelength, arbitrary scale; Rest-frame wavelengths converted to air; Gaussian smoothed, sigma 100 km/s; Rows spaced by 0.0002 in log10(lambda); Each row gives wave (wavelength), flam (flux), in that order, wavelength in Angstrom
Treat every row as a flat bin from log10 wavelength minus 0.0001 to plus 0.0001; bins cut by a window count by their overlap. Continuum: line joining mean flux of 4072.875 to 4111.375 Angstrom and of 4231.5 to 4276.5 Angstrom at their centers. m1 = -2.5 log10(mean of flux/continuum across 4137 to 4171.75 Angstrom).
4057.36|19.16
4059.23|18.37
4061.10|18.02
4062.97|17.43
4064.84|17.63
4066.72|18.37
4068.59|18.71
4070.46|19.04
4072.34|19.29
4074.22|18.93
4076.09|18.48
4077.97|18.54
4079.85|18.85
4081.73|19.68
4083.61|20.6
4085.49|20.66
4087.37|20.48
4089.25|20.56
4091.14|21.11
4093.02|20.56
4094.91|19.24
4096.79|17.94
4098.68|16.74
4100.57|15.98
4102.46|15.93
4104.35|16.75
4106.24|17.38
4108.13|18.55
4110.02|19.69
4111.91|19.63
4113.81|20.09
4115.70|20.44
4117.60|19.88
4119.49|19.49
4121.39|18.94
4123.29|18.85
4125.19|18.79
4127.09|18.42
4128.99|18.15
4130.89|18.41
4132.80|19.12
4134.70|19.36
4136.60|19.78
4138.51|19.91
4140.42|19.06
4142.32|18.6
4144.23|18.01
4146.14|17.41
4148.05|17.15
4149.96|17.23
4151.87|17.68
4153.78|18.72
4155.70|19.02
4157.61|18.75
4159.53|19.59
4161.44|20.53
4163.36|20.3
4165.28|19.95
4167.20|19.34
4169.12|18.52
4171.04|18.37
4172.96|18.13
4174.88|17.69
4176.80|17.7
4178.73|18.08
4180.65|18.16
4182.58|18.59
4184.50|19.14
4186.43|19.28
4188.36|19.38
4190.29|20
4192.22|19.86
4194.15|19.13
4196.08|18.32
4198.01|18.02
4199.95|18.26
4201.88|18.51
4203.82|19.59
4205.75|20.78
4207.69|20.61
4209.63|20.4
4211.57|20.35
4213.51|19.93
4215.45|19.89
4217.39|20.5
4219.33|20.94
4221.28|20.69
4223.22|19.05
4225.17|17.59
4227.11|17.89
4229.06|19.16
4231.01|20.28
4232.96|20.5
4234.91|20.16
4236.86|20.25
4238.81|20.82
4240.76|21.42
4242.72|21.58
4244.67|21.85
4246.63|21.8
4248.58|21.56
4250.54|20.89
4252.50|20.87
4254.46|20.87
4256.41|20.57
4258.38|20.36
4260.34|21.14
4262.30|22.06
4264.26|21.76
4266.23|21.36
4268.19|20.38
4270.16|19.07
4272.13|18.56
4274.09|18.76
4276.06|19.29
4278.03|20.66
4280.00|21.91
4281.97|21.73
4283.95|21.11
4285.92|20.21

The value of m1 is 0.043 mag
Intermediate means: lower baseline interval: 18.8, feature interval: 18.8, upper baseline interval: 20.7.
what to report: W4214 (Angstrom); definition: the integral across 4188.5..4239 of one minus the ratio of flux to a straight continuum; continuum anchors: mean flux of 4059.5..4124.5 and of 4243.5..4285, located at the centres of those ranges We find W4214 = 1.5 Angstrom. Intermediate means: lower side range 18.9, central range 19.7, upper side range 20.8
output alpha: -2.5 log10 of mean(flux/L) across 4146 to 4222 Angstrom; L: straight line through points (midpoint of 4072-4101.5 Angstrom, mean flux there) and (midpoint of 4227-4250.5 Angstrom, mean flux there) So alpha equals 0.06 mag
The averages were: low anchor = 19.2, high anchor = 20.7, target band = 19.1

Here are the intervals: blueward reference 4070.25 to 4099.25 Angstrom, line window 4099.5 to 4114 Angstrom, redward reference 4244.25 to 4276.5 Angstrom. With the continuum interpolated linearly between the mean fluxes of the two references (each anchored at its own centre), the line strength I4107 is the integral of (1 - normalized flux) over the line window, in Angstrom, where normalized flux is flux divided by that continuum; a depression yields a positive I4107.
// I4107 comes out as 1.3 Angstrom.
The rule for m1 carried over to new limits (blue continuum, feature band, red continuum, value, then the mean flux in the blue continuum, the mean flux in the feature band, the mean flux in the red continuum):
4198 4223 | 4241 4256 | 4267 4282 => -0.072 mag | 19.9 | 21.3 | 20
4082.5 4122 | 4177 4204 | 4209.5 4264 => 0.066 mag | 19.1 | 18.8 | 20.5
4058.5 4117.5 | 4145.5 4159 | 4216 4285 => 0.083 mag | 18.8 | 18.1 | 20.5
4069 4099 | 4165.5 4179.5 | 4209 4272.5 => 0.095 mag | 19.5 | 18.4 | 20.5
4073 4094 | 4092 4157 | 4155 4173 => 0.058 mag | 19.8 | 18.6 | 19.3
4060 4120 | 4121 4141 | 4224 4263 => 0.021 mag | 18.9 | 19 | 20.6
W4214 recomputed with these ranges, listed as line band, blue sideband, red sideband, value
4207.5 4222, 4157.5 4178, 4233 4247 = -0.1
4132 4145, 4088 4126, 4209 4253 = 0.1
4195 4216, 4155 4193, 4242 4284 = 0.2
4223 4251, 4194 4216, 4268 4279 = -1.3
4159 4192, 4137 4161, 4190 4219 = 0.1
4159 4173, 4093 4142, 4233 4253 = 0.2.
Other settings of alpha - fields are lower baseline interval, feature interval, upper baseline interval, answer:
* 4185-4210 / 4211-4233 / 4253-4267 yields 0.02 mag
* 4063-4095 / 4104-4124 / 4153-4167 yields 0.02 mag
